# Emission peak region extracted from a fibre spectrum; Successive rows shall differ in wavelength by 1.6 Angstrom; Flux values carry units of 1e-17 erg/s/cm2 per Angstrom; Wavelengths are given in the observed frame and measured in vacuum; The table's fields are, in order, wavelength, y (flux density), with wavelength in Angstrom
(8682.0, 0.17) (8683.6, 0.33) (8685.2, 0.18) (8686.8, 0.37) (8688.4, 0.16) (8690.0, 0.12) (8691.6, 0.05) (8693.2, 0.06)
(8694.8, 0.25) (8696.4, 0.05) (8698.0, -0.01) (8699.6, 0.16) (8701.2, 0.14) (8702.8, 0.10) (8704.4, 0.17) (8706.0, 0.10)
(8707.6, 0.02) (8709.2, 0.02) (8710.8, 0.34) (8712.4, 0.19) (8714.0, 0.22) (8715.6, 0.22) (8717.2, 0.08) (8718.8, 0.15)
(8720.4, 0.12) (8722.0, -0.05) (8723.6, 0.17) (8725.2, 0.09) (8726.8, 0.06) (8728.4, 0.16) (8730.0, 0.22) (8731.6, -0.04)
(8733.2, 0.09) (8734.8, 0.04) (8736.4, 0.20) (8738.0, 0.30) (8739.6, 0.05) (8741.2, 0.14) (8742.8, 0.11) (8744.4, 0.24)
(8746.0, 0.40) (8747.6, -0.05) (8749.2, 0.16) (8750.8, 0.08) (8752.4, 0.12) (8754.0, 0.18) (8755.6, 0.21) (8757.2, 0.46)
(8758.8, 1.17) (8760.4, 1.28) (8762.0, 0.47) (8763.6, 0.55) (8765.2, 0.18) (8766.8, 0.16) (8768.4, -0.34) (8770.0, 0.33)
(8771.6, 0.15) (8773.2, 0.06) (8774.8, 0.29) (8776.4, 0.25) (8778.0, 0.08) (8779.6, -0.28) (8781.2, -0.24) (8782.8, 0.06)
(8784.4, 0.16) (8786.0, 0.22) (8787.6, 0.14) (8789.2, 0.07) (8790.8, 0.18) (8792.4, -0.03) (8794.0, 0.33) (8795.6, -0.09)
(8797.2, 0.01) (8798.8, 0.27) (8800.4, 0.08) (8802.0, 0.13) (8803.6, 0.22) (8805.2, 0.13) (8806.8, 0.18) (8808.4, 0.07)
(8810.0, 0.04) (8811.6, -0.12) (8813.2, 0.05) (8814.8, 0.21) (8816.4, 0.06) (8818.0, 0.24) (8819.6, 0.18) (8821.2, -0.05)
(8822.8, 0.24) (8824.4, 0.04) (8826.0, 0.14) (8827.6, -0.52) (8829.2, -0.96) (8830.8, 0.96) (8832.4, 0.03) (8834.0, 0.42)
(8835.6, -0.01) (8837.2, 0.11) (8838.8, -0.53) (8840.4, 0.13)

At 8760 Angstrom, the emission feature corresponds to [O III] 5007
